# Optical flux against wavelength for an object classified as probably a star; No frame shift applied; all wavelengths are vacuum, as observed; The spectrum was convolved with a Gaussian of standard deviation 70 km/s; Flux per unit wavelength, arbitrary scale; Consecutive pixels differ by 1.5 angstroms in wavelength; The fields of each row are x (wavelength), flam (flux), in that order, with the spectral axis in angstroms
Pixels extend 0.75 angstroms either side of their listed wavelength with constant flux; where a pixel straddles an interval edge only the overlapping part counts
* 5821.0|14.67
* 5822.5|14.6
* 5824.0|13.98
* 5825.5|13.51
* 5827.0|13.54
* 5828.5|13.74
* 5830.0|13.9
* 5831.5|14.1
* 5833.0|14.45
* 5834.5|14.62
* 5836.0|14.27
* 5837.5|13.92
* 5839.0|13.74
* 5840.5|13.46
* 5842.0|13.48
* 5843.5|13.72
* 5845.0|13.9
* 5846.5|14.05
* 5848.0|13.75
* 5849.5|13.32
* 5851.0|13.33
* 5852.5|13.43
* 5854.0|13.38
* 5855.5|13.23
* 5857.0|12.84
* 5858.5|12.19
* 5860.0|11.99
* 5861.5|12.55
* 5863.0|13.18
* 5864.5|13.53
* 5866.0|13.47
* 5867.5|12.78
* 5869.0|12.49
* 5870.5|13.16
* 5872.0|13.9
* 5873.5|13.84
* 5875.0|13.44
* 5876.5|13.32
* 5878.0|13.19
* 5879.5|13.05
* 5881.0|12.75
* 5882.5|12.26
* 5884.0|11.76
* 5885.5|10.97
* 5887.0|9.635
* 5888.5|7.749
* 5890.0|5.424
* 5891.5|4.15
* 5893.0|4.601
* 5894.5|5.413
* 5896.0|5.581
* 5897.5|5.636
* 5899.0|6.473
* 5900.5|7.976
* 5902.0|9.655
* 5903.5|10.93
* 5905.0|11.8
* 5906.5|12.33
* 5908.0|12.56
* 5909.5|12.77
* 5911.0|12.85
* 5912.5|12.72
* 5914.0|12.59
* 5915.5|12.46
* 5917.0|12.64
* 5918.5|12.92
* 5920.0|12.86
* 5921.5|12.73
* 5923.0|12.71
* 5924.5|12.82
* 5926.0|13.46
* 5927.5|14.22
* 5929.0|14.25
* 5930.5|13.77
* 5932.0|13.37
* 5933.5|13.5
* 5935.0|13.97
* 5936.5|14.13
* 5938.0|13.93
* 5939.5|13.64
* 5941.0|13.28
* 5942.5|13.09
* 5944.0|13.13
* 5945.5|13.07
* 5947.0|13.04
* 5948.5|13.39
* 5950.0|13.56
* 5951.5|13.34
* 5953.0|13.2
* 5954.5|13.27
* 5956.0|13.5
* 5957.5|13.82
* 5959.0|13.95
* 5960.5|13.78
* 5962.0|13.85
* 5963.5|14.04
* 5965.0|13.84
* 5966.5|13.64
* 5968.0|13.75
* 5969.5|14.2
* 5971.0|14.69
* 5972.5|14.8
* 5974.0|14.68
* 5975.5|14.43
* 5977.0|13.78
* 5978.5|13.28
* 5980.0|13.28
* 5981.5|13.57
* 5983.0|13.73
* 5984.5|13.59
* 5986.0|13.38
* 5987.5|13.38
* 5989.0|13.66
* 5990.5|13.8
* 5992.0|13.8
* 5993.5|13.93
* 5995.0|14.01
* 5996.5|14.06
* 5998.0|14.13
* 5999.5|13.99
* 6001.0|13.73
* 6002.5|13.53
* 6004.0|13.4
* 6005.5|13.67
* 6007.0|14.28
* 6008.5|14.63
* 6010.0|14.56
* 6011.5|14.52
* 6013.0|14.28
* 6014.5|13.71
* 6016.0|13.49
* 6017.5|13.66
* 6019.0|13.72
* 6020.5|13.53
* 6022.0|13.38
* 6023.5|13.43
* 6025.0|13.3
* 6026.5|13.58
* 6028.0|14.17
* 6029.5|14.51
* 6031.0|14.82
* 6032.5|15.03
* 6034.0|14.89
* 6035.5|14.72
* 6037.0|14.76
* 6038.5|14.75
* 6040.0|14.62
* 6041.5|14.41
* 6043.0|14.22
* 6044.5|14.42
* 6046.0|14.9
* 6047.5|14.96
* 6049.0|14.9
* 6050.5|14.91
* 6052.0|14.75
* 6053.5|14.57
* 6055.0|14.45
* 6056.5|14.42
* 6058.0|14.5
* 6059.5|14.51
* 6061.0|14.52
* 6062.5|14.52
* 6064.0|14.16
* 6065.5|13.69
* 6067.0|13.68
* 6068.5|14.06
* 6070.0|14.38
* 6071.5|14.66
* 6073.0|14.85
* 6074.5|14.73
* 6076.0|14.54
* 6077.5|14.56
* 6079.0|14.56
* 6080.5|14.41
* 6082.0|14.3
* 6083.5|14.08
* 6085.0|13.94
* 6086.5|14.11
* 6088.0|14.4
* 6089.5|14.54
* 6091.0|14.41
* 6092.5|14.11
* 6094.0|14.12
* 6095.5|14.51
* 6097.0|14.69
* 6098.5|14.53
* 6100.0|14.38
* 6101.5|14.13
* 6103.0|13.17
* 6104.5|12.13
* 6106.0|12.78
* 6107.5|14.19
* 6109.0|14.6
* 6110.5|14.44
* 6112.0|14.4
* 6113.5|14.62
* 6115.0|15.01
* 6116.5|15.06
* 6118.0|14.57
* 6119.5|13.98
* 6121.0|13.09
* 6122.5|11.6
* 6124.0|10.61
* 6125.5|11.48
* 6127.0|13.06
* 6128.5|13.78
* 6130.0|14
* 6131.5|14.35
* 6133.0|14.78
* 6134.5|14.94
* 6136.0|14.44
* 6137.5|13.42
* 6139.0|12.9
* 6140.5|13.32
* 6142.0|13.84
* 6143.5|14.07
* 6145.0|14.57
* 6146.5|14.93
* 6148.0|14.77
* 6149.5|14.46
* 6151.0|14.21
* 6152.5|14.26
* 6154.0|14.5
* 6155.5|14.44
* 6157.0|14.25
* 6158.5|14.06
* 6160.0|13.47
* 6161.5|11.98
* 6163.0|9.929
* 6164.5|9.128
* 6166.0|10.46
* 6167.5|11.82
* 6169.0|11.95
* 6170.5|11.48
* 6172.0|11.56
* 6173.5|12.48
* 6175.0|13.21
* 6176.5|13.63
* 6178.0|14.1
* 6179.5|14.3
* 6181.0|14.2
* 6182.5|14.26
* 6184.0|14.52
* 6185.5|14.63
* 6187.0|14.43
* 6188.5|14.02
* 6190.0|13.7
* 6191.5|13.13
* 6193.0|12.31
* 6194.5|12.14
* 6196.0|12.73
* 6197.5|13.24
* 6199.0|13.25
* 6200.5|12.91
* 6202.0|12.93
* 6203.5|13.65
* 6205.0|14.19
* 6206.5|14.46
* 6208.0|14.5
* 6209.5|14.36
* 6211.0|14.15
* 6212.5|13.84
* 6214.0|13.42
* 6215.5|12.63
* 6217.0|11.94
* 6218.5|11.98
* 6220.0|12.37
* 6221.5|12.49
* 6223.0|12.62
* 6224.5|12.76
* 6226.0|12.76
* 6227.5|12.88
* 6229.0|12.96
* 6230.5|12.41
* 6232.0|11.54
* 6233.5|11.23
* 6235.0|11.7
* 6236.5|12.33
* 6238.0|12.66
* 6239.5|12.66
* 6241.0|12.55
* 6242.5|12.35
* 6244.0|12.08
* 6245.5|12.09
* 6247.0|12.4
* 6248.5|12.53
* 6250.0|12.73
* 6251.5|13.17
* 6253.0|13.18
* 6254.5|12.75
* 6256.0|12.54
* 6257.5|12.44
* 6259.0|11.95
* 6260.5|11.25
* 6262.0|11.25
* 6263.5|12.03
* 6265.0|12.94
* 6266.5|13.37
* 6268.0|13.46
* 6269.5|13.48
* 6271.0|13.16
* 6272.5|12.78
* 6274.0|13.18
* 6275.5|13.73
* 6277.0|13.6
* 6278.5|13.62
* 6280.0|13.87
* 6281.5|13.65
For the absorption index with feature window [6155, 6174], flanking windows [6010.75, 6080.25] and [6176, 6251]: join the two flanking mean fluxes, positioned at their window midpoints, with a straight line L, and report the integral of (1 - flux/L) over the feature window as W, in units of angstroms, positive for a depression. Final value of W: 2.0 angstroms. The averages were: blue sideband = 14.3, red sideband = 13.1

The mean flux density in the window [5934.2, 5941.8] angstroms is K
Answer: 13.8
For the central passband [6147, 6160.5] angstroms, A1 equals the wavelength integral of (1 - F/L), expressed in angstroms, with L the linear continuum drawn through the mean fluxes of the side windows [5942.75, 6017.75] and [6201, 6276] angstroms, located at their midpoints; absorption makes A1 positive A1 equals -1.22 angstroms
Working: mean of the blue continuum 13.8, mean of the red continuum 12.8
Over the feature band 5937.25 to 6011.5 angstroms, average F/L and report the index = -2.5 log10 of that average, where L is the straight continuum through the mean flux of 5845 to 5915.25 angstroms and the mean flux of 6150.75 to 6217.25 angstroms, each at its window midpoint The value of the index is -0.15 mag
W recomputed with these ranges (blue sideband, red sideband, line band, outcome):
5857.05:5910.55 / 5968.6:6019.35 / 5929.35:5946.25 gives -1.7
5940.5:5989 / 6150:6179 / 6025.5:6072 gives -4.3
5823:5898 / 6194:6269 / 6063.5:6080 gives -2.4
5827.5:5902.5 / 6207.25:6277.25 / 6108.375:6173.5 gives -4.9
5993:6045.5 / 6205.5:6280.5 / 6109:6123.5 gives -0.5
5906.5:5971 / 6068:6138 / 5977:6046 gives -1.6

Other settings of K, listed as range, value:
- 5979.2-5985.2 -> 13.5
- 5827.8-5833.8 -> 14.1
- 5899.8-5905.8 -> 10.1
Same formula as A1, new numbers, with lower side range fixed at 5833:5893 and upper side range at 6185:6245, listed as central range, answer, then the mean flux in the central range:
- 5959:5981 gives -2.4 angstroms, 14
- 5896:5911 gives 3.1 angstroms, 9.93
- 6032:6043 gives -1.7 angstroms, 14.7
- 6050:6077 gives -3.6 angstroms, 14.4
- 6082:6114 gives -3.3 angstroms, 14.1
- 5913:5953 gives -2.3 angstroms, 13.3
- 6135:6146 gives -0.8 angstroms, 13.8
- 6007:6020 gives -1.4 angstroms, 14.1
